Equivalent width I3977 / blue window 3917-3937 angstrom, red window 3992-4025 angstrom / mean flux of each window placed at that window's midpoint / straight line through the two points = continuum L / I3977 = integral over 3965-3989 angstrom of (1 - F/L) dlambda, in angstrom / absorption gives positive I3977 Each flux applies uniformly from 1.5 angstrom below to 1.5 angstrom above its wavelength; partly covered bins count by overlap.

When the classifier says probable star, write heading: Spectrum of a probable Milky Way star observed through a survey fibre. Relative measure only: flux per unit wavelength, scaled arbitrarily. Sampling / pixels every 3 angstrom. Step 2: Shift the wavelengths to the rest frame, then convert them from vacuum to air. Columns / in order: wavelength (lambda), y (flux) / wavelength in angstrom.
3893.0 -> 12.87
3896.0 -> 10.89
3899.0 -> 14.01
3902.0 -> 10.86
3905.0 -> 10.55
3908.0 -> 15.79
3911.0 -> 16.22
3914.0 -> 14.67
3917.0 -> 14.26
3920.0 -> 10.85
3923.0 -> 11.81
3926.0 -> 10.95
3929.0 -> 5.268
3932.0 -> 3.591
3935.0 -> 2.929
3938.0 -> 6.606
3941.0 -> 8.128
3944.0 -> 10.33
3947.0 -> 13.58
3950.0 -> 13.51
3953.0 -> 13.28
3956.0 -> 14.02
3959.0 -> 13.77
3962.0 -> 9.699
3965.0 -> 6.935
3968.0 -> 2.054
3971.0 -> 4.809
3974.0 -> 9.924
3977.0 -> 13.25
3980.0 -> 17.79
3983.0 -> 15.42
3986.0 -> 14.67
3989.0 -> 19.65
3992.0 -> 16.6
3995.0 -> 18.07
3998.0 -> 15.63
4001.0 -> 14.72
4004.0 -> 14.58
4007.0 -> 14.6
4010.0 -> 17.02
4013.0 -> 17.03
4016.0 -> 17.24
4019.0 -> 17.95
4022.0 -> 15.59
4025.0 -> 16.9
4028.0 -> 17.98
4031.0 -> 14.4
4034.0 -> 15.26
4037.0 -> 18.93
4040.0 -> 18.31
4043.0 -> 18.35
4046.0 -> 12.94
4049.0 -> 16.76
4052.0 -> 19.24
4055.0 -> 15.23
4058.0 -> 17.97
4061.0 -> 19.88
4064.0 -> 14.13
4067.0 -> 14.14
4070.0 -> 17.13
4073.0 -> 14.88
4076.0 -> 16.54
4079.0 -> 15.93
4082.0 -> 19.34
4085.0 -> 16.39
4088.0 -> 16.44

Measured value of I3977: 3.6 angstrom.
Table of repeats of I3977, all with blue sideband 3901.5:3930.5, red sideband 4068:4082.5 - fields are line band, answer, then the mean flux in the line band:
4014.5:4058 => -3.96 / 16.8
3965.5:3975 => 5.67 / 5.51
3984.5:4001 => -2.86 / 16.7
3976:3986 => -1.11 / 15.5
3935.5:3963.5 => 4.23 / 11.1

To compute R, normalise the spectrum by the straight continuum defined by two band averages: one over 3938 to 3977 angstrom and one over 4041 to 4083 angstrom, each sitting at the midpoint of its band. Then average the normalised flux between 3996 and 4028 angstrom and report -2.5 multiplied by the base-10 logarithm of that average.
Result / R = -0.206 mag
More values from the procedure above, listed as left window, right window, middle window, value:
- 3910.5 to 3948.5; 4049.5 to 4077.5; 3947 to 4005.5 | -0.08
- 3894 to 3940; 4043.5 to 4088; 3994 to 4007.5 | -0.12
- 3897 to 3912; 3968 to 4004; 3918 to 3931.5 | 0.39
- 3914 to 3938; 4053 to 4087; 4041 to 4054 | -0.10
